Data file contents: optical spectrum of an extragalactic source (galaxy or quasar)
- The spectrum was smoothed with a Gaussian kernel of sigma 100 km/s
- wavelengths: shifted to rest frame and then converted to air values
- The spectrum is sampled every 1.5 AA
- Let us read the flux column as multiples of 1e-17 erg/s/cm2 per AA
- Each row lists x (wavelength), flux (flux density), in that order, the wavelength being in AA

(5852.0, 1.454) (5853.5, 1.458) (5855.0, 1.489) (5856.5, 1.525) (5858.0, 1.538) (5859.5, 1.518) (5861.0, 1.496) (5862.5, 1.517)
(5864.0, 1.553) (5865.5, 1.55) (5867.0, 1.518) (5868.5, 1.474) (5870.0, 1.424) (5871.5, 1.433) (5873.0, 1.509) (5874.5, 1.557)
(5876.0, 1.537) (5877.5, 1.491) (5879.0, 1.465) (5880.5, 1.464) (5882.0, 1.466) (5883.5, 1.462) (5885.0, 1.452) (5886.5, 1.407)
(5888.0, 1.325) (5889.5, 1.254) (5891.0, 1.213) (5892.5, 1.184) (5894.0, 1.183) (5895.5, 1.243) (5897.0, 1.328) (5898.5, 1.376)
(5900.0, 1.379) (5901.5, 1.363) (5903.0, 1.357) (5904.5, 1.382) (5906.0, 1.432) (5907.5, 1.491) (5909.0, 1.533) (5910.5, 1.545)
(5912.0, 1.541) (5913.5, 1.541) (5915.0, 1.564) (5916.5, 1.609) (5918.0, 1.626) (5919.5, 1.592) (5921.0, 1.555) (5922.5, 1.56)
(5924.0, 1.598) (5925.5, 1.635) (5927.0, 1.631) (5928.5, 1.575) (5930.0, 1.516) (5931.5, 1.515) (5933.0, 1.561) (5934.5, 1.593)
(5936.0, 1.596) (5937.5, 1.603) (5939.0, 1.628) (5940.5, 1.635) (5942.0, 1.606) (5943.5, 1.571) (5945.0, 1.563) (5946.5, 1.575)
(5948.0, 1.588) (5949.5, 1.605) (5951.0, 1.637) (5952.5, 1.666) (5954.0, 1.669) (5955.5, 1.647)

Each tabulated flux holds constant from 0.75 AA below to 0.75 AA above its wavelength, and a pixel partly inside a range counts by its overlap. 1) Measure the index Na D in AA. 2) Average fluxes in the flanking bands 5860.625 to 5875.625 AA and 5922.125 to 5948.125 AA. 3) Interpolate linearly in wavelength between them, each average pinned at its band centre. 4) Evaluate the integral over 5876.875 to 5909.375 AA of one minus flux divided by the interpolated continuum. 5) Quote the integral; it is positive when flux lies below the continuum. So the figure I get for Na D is 3.4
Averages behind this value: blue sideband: 1.5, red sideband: 1.59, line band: 1.37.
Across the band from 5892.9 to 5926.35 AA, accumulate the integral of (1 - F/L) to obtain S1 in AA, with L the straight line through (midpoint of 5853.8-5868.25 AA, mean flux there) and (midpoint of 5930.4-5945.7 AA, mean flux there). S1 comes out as 1.9 AA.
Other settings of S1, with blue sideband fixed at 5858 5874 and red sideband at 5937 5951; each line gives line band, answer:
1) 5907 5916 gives 0.1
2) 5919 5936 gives 0.0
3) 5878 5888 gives 0.5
